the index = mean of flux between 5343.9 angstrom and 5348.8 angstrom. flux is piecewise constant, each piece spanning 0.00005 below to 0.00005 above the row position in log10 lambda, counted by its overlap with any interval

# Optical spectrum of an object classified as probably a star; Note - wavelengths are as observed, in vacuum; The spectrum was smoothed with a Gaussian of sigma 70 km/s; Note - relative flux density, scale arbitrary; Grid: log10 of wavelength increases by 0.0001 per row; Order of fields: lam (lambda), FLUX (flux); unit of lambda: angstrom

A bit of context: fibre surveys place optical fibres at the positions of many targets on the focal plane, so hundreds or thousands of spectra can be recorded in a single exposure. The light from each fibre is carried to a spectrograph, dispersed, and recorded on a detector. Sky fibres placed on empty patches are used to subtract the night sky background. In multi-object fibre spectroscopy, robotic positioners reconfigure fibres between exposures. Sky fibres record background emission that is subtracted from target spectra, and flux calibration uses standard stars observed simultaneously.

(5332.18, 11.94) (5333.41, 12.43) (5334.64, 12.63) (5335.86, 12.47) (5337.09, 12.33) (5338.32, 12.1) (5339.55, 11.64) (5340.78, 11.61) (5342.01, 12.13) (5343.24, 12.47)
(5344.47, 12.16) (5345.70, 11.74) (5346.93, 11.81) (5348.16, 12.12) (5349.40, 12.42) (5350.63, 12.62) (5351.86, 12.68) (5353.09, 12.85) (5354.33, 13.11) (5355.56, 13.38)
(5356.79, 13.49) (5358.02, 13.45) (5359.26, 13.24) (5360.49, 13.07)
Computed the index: 11.9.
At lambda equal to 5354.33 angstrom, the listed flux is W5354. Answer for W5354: 13.11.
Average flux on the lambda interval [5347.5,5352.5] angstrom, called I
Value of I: 12.5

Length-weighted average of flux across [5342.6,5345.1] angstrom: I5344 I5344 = 12.3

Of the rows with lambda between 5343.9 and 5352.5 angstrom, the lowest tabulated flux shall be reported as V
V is 11.74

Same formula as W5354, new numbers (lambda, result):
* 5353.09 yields 12.85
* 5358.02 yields 13.45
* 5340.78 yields 11.61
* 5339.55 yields 11.64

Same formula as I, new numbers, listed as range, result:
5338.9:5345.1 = 12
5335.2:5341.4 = 12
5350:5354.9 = 12.8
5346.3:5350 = 12.1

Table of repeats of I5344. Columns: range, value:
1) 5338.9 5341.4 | 11.6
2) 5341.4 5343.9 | 12.3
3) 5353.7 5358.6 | 13.4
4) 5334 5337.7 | 12.5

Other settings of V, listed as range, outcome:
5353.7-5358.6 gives 13.11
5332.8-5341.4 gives 11.61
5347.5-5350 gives 12.12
